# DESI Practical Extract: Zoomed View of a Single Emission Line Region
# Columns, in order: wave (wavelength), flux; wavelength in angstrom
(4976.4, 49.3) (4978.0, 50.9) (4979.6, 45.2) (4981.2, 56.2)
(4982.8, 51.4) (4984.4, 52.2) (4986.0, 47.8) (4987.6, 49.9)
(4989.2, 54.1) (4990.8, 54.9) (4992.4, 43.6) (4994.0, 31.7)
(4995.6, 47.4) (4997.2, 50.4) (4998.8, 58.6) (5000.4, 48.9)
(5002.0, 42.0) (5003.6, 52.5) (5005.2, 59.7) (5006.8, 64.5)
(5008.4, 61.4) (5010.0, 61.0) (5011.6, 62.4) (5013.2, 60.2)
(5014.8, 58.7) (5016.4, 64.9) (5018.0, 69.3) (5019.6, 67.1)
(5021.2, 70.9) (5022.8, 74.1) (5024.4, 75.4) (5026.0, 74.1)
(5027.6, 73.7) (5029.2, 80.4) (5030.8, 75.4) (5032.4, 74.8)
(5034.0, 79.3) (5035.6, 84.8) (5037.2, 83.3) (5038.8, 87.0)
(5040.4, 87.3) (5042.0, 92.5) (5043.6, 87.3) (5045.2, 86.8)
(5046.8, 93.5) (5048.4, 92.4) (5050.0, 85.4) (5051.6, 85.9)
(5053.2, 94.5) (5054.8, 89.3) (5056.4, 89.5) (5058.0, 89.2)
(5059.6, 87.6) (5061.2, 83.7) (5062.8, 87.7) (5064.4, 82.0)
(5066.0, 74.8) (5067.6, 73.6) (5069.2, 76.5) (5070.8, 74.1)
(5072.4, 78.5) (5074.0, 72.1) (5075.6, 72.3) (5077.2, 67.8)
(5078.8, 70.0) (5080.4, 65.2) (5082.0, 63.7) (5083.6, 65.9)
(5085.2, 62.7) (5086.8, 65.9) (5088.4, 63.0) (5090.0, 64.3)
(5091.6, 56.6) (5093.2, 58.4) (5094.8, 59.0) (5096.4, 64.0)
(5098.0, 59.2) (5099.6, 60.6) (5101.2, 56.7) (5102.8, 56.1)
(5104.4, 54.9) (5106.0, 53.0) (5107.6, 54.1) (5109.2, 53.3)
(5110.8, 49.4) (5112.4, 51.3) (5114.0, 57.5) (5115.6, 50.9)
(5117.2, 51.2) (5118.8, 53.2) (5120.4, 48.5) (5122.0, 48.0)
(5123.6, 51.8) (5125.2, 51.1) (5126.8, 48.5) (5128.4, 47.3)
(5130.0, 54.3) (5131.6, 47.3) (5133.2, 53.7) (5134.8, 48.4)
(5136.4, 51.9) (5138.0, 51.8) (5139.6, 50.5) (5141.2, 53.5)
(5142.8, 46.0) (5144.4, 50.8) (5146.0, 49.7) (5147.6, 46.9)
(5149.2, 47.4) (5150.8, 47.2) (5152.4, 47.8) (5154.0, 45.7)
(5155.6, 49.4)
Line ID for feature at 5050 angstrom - C IV 1549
